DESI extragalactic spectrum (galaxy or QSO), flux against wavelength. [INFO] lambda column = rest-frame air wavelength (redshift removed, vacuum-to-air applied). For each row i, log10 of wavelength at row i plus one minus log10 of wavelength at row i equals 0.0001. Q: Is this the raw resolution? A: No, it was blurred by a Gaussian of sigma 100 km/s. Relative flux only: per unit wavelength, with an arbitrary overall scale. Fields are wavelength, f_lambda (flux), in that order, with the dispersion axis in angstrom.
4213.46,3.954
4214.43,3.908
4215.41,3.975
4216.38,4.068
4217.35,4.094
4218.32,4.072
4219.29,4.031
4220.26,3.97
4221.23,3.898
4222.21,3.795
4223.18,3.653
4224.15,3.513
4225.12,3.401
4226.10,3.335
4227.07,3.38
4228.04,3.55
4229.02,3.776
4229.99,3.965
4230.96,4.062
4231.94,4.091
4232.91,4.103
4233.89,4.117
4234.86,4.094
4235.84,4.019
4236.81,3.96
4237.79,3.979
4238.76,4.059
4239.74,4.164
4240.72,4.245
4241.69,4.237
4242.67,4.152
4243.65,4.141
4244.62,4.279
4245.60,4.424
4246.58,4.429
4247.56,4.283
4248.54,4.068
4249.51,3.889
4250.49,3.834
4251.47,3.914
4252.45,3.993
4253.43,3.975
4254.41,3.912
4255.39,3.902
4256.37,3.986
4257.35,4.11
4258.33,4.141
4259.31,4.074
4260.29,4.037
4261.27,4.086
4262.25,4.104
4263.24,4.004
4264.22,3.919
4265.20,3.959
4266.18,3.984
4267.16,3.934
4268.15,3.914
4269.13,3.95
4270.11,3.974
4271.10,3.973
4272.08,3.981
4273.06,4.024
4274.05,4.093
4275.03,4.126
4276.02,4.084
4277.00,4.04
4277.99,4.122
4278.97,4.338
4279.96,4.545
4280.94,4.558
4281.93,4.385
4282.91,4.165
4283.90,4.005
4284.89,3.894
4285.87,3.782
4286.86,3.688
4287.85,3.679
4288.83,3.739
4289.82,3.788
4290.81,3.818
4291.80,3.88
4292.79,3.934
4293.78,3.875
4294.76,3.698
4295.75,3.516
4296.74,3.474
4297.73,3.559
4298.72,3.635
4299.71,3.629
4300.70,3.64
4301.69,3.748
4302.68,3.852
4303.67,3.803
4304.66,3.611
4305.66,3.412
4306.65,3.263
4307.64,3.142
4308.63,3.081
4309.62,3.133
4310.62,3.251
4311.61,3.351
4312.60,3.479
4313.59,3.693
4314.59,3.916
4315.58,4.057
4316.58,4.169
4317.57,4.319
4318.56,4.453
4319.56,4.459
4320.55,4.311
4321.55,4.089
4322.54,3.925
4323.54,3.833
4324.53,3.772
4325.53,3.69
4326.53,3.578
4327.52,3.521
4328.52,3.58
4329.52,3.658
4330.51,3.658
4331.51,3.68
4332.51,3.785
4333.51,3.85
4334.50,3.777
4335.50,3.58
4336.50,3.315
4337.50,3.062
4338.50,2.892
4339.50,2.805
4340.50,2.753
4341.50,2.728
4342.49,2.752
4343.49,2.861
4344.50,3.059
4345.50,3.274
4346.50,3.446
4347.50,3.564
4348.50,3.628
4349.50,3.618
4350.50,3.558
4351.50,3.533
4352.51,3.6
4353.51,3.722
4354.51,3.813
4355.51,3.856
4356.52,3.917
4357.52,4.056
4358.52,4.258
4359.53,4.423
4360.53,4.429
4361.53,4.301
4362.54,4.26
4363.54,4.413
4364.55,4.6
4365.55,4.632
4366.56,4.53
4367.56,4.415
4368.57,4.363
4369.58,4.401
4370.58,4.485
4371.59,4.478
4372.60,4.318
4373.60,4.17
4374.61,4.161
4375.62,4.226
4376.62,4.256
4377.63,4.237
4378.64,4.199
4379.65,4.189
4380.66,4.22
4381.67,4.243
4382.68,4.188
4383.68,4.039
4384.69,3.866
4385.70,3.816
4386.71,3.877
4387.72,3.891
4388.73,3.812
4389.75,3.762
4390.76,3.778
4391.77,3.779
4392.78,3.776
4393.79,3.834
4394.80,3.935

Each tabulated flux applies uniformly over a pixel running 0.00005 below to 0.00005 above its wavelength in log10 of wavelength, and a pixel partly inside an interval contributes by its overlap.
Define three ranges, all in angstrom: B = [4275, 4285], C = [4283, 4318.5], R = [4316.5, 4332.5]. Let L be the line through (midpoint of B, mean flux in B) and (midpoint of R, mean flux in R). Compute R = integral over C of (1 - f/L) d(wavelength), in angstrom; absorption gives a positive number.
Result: 3.4 angstrom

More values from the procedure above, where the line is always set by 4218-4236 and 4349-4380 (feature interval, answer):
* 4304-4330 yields 2.1 angstrom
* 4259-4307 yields 0.8 angstrom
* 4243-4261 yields -0.9 angstrom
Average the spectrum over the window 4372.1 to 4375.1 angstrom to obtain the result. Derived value 4.22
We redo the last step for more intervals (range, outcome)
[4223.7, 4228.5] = 3.44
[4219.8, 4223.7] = 3.82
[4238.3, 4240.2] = 4.1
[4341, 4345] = 2.85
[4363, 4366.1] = 4.54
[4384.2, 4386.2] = 3.84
